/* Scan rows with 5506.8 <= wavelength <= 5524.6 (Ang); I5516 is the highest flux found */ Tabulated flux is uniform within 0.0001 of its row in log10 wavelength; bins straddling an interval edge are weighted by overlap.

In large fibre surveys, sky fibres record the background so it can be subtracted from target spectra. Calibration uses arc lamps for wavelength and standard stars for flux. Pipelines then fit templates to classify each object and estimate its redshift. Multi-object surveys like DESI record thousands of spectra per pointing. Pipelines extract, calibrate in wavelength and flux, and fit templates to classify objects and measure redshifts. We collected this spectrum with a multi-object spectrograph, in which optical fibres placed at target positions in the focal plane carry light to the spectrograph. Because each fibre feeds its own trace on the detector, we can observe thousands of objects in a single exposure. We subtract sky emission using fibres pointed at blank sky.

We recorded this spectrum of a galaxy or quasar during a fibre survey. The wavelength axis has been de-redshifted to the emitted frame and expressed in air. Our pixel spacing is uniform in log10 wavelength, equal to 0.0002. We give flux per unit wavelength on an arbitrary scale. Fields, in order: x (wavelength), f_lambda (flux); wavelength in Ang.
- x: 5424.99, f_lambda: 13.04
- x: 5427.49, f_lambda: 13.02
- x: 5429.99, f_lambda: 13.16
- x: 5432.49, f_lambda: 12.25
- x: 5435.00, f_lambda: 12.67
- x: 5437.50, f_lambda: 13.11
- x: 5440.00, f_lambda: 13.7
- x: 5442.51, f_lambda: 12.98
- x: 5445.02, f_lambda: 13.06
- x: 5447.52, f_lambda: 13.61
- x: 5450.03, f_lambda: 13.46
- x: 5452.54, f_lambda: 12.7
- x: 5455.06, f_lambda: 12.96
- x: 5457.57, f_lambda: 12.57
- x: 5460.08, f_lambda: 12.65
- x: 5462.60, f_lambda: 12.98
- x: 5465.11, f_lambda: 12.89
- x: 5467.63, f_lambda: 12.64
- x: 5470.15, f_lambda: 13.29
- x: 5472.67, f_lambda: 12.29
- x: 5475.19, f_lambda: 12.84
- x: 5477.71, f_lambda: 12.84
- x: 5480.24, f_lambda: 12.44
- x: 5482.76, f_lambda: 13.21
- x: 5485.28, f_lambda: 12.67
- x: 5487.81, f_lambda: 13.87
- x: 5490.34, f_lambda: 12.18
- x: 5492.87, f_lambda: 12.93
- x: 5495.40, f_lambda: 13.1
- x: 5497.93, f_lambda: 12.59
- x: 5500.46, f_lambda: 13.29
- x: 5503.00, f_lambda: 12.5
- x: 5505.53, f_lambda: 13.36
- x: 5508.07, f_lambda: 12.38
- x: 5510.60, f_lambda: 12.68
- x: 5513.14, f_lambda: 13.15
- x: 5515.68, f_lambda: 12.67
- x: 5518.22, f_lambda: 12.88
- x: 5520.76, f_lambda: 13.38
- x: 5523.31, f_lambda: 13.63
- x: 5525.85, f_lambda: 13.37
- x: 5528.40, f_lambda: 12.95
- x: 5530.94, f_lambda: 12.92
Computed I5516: 13.63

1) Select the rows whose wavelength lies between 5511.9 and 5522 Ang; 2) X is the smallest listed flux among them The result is 12.67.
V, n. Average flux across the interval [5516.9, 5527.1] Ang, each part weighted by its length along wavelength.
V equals 13.3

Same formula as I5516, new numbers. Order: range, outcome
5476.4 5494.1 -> 13.87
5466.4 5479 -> 13.29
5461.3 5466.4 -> 12.98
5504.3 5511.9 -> 13.36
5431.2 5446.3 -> 13.7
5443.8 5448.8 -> 13.61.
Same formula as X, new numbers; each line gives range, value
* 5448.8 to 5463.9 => 12.57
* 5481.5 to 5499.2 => 12.18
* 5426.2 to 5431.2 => 13.02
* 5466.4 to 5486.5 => 12.29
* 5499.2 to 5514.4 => 12.38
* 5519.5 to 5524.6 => 13.38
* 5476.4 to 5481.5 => 12.44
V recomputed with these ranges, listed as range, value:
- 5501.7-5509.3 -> 12.7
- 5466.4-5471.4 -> 13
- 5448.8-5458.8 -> 12.9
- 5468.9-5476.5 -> 12.8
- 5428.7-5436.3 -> 12.7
